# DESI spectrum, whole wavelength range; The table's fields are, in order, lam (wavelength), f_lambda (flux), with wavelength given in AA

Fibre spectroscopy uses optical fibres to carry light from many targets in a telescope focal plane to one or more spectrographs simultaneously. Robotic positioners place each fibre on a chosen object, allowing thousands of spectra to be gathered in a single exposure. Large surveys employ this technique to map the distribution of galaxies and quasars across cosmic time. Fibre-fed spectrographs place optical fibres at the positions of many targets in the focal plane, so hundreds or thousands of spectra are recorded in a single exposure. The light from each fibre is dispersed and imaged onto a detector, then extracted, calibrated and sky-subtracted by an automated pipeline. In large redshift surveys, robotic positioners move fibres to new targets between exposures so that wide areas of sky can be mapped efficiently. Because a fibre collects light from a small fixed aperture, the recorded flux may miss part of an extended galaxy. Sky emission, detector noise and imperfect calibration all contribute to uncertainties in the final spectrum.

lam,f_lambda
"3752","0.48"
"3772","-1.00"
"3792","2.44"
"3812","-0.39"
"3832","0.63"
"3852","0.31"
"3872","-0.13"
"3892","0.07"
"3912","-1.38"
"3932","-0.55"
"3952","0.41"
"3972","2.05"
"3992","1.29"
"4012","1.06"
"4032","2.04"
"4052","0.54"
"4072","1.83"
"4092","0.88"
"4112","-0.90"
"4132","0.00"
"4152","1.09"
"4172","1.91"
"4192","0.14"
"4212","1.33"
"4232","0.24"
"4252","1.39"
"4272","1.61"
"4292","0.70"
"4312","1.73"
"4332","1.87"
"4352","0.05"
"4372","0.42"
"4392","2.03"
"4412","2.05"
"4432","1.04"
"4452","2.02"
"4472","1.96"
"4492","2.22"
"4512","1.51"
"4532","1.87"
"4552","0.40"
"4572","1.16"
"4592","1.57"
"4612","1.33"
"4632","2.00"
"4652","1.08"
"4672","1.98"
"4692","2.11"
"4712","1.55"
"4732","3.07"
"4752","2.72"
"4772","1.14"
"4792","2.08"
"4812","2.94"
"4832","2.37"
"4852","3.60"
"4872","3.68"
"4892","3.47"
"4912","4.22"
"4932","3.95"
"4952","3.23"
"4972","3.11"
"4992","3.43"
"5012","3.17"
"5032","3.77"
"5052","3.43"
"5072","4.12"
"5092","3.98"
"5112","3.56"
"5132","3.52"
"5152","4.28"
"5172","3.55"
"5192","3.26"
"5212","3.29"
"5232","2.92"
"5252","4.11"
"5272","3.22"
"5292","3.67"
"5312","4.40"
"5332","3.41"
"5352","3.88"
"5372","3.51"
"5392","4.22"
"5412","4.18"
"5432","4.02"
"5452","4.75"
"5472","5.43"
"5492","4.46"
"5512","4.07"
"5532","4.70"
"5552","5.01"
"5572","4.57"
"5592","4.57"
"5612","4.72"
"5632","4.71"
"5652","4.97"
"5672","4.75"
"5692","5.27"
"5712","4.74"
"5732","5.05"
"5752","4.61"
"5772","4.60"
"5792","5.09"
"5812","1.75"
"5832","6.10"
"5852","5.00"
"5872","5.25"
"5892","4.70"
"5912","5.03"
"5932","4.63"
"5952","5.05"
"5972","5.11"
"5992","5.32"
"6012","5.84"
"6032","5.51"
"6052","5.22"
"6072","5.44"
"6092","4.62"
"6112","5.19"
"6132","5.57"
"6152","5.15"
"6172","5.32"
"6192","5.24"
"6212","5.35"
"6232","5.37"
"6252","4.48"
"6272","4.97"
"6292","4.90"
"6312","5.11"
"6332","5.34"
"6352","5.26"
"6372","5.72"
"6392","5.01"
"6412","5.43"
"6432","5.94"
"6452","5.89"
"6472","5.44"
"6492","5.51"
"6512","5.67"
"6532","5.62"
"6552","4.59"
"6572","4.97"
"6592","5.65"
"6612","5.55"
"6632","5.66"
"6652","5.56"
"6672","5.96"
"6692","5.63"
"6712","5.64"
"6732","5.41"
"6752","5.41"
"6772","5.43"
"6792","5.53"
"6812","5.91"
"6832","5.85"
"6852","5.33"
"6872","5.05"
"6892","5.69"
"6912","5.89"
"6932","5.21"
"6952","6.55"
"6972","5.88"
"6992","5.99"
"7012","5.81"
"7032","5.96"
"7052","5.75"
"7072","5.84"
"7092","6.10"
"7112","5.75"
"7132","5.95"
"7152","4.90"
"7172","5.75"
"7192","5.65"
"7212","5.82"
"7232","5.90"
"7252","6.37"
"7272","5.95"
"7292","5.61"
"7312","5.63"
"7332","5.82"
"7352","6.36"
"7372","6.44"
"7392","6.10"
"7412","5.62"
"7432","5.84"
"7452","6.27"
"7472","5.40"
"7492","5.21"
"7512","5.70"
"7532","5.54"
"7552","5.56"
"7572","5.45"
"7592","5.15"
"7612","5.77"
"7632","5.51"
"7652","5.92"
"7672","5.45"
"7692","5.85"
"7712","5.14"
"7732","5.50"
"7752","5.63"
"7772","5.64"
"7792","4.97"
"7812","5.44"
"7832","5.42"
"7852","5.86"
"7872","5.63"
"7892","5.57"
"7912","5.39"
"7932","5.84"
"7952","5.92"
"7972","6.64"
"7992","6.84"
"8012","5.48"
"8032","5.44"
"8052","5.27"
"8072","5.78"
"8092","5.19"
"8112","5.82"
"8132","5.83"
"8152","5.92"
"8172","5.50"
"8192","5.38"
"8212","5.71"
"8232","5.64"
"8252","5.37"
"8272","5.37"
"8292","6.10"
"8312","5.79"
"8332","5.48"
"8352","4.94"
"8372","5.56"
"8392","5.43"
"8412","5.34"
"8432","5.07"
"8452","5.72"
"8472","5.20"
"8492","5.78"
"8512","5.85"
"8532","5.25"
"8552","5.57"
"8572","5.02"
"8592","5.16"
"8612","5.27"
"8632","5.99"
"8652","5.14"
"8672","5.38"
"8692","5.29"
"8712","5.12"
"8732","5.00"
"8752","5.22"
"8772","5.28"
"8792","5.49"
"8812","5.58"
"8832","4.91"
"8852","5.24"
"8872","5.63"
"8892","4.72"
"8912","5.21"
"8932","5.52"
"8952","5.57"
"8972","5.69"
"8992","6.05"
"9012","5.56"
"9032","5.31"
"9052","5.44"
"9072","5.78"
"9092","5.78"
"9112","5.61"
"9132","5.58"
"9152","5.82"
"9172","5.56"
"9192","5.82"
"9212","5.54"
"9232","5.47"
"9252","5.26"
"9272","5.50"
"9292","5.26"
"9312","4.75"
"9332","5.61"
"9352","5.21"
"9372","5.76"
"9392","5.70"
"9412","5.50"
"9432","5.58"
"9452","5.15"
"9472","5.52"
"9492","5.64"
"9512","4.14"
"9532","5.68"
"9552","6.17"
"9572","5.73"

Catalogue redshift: 0.21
